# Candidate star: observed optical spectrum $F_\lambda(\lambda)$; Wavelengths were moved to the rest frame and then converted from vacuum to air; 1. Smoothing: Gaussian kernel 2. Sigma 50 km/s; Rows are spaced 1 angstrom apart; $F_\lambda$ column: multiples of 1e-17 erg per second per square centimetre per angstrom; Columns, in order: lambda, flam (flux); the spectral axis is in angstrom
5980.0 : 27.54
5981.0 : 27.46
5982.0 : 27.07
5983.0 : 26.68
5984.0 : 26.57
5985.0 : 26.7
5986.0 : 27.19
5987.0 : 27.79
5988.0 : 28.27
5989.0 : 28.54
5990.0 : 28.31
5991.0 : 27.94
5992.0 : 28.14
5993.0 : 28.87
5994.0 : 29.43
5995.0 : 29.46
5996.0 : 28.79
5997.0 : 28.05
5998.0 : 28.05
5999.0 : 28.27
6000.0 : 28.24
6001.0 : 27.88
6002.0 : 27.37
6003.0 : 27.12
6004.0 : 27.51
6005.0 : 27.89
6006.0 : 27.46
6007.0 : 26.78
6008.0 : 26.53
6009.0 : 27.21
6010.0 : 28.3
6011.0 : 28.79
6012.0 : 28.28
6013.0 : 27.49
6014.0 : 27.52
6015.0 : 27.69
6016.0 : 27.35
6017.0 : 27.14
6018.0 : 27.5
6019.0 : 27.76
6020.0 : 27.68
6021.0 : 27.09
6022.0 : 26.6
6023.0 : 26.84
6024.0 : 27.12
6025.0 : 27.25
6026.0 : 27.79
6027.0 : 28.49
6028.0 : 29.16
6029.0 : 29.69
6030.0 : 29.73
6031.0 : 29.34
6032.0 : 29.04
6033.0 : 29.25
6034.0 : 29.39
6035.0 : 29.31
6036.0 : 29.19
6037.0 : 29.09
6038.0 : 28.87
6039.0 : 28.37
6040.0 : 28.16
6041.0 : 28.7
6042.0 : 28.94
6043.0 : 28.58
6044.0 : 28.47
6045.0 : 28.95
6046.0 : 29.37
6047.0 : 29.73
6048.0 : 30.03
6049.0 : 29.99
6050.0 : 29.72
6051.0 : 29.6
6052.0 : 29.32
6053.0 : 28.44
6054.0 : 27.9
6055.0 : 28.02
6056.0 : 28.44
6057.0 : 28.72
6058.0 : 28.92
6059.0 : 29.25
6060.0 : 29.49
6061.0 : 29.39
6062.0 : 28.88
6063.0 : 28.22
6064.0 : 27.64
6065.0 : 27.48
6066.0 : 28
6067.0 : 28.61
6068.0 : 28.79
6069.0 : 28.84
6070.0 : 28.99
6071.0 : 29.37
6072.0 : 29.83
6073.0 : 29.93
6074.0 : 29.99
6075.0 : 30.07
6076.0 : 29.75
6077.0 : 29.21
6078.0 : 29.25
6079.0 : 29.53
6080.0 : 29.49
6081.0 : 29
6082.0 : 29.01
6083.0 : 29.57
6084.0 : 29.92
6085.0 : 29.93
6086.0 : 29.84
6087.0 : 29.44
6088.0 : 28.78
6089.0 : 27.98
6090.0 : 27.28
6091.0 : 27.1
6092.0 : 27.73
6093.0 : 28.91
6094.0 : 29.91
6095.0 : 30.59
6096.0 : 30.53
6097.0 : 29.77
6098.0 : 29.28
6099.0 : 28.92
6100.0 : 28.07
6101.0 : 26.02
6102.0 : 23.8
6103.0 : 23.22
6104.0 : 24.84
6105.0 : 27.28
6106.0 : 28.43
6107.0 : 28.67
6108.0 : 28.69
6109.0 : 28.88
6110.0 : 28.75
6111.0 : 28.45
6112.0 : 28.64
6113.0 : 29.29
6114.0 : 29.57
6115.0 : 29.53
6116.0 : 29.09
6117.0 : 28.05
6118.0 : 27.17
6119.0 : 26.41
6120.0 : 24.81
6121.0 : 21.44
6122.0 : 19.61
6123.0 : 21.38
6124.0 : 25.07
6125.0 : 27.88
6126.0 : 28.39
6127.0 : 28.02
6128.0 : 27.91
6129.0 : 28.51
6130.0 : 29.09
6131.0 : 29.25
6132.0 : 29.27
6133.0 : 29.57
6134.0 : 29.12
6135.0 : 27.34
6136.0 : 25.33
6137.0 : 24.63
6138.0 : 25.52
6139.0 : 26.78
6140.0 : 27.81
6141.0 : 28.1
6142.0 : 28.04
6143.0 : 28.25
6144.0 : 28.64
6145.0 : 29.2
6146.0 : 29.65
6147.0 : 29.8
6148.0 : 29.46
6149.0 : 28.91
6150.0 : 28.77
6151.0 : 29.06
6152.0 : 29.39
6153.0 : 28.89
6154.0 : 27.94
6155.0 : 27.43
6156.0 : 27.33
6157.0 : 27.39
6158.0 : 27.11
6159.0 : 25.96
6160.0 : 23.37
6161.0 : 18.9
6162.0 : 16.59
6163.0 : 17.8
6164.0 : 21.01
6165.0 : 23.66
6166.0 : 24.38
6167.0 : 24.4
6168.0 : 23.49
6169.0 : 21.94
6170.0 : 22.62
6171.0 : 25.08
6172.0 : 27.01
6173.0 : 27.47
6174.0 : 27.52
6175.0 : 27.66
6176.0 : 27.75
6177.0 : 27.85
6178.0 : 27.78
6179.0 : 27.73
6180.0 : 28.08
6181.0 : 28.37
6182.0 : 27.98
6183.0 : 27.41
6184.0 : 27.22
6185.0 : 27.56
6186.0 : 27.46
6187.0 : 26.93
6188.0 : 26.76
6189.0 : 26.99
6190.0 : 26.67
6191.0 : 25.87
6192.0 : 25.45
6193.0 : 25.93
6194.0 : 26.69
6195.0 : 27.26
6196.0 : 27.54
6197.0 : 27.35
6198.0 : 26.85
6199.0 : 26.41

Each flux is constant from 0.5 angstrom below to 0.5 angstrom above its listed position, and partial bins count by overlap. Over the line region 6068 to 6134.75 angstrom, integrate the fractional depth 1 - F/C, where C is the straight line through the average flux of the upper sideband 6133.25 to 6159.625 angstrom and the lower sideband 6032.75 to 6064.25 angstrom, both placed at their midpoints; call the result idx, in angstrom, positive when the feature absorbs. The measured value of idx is 0.5 angstrom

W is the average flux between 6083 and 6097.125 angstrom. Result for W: 29.1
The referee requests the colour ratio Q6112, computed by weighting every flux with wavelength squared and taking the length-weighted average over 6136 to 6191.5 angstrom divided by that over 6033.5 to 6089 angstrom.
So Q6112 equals 0.9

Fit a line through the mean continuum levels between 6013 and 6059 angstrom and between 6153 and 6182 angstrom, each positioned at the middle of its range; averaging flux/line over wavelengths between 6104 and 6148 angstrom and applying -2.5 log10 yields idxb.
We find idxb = -0.05 mag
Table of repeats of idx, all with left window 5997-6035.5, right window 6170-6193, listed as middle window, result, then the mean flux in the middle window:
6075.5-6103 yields -1.17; 28.7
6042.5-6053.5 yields -0.60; 29.3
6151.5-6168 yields 1.67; 24.4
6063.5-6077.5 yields -0.70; 29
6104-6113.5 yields -0.31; 28.4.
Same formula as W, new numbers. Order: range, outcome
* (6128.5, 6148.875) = 28.2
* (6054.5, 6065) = 28.6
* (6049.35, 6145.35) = 28.2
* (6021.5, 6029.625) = 27.9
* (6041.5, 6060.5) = 29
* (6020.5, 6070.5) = 28.7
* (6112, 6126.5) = 26.3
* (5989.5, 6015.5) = 28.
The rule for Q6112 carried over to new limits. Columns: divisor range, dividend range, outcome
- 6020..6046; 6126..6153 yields 1.03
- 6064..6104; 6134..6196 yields 0.95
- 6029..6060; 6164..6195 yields 0.95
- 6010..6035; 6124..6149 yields 1.04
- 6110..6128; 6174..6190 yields 1.05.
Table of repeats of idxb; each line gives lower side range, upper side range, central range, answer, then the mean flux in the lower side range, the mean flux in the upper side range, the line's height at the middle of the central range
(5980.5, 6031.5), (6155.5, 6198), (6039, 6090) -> -0.07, 27.8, 25.7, 27.1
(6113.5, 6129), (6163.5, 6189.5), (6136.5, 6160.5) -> -0.06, 26.4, 26.2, 26.3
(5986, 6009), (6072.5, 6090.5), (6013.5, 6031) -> 0.02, 28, 29.3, 28.4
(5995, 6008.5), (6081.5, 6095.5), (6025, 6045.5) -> -0.02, 27.8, 29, 28.2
